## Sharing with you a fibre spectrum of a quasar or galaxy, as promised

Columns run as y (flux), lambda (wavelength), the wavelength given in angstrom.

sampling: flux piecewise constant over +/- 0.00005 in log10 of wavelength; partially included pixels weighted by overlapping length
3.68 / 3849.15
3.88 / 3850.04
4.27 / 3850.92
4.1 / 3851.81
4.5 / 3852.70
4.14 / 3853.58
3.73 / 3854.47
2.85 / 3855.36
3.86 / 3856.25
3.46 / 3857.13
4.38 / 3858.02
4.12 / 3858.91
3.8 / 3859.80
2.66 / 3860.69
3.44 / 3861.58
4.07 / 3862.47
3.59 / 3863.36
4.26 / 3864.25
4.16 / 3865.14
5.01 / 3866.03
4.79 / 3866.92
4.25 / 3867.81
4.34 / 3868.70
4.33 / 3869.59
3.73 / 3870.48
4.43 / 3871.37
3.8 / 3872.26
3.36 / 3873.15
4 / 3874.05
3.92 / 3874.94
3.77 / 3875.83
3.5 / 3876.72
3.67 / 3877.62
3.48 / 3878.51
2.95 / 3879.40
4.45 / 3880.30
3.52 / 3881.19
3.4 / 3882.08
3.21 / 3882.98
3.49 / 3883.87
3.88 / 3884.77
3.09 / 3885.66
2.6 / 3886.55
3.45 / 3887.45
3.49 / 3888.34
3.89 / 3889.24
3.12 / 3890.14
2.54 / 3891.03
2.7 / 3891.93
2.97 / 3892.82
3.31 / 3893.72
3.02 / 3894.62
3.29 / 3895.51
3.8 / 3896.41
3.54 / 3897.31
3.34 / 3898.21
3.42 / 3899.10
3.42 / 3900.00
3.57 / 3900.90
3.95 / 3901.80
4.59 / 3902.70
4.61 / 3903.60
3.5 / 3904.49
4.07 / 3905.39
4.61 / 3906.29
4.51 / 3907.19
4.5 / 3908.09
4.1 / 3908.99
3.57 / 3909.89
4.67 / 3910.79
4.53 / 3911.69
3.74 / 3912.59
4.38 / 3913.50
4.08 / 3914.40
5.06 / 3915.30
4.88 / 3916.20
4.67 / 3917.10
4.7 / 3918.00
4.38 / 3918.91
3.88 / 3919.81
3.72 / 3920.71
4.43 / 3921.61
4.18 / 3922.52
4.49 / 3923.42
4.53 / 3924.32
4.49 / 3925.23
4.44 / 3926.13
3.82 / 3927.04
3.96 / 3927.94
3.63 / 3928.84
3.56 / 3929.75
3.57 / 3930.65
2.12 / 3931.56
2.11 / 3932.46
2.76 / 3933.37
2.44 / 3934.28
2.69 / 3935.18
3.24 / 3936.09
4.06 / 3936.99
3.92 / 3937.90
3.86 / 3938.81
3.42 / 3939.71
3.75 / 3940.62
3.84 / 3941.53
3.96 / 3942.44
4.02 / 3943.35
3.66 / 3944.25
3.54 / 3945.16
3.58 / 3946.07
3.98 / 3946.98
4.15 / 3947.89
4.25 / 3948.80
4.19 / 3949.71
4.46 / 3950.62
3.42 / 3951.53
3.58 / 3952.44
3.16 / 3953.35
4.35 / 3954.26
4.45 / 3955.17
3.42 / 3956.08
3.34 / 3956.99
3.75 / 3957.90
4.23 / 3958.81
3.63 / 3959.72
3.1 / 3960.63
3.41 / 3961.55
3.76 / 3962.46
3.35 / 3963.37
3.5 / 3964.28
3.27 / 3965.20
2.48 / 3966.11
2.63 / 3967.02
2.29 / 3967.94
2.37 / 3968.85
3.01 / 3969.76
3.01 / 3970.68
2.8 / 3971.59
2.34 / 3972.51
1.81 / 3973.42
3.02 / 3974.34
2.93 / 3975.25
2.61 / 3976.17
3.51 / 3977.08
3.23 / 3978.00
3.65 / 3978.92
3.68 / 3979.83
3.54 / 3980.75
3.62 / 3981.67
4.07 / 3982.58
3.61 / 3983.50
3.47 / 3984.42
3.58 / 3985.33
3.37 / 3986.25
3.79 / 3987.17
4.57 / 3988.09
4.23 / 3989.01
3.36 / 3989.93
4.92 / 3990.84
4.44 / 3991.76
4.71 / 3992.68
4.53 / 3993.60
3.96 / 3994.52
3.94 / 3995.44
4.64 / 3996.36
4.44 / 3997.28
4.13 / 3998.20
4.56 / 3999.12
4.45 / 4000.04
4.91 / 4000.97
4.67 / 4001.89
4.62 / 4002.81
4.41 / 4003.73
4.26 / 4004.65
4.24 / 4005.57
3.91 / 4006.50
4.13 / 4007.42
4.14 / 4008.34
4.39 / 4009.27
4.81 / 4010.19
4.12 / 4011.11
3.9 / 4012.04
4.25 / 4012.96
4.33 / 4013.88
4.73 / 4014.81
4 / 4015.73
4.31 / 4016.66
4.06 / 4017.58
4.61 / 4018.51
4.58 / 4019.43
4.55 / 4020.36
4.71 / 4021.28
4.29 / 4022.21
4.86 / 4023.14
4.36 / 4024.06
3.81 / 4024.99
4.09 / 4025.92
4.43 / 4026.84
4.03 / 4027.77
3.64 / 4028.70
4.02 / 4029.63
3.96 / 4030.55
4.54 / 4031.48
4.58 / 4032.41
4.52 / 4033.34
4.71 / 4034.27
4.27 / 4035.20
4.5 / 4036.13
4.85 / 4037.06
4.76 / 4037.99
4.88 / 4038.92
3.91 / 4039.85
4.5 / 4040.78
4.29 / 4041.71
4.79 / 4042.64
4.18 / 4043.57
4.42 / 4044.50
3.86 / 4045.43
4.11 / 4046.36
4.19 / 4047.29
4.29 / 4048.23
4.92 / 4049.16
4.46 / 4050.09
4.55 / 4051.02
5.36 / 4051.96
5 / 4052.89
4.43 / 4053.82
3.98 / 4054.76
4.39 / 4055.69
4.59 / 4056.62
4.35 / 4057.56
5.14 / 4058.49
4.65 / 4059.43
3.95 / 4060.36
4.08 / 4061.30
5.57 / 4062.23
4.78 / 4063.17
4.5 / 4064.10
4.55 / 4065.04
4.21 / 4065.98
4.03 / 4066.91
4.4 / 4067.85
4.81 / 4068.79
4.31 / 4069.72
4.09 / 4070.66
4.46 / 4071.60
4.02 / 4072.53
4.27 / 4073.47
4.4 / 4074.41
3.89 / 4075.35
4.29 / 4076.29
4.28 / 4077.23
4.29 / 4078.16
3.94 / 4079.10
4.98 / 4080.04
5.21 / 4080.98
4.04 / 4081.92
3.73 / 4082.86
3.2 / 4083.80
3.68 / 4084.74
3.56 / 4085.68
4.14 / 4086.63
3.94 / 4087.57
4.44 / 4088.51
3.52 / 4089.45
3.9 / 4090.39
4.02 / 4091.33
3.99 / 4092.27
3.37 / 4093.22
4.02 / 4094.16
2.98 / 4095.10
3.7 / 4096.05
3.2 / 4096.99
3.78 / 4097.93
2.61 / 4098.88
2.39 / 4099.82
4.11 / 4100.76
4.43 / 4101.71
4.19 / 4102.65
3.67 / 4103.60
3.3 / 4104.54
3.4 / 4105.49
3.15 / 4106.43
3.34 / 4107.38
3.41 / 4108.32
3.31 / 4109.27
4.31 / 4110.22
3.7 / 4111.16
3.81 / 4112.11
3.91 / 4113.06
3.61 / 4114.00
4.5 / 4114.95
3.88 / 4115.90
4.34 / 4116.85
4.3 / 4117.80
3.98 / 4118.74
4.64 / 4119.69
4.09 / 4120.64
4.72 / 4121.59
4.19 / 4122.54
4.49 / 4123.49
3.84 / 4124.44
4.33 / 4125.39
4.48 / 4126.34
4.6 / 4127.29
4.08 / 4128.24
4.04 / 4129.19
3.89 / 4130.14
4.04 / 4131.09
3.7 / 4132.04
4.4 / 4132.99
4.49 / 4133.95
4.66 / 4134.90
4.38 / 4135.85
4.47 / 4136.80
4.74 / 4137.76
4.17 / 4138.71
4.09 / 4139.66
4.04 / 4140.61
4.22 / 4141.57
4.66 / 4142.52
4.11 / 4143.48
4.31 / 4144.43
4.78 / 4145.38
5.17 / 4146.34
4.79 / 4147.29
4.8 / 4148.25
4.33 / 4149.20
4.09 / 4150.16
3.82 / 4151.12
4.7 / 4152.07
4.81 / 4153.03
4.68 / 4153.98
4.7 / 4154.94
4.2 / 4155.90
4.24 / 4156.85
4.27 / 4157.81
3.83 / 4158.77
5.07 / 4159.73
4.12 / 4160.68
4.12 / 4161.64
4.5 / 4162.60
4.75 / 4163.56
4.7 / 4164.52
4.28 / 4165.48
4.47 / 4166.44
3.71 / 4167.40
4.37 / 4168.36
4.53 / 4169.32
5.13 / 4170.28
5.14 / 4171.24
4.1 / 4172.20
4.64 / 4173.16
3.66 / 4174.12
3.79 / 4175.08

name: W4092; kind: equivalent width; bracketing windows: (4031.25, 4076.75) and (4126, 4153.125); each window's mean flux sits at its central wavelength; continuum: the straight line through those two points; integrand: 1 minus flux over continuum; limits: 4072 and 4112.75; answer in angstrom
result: 5.6 angstrom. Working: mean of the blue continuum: 4.46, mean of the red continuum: 4.37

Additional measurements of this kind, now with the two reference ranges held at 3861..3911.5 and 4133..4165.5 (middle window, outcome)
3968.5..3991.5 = 3.6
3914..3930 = -1.8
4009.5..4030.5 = -0.9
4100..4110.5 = 1.7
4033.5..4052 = -1.4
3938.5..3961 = 0.6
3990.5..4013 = -1.8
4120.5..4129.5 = 0.2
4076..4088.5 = 0.5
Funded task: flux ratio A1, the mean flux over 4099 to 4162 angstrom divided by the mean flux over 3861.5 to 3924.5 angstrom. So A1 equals 1.07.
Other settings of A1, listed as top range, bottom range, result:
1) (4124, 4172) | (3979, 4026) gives 1.04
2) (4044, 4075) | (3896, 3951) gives 1.14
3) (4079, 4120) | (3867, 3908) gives 1.04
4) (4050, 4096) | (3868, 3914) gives 1.15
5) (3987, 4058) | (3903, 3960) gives 1.12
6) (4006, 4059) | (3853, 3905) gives 1.19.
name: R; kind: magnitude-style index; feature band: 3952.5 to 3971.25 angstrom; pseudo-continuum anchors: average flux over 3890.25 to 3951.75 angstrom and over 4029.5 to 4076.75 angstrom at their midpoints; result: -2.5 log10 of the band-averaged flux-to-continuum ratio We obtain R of 0.203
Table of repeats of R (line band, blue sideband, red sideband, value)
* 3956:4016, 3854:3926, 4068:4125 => 0.040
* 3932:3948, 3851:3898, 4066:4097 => 0.093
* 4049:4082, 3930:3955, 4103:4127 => -0.166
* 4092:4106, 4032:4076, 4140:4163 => 0.249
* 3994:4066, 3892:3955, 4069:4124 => -0.134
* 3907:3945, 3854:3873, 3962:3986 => -0.123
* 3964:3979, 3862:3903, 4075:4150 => 0.326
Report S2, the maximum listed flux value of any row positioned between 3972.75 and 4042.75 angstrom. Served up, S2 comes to 4.92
